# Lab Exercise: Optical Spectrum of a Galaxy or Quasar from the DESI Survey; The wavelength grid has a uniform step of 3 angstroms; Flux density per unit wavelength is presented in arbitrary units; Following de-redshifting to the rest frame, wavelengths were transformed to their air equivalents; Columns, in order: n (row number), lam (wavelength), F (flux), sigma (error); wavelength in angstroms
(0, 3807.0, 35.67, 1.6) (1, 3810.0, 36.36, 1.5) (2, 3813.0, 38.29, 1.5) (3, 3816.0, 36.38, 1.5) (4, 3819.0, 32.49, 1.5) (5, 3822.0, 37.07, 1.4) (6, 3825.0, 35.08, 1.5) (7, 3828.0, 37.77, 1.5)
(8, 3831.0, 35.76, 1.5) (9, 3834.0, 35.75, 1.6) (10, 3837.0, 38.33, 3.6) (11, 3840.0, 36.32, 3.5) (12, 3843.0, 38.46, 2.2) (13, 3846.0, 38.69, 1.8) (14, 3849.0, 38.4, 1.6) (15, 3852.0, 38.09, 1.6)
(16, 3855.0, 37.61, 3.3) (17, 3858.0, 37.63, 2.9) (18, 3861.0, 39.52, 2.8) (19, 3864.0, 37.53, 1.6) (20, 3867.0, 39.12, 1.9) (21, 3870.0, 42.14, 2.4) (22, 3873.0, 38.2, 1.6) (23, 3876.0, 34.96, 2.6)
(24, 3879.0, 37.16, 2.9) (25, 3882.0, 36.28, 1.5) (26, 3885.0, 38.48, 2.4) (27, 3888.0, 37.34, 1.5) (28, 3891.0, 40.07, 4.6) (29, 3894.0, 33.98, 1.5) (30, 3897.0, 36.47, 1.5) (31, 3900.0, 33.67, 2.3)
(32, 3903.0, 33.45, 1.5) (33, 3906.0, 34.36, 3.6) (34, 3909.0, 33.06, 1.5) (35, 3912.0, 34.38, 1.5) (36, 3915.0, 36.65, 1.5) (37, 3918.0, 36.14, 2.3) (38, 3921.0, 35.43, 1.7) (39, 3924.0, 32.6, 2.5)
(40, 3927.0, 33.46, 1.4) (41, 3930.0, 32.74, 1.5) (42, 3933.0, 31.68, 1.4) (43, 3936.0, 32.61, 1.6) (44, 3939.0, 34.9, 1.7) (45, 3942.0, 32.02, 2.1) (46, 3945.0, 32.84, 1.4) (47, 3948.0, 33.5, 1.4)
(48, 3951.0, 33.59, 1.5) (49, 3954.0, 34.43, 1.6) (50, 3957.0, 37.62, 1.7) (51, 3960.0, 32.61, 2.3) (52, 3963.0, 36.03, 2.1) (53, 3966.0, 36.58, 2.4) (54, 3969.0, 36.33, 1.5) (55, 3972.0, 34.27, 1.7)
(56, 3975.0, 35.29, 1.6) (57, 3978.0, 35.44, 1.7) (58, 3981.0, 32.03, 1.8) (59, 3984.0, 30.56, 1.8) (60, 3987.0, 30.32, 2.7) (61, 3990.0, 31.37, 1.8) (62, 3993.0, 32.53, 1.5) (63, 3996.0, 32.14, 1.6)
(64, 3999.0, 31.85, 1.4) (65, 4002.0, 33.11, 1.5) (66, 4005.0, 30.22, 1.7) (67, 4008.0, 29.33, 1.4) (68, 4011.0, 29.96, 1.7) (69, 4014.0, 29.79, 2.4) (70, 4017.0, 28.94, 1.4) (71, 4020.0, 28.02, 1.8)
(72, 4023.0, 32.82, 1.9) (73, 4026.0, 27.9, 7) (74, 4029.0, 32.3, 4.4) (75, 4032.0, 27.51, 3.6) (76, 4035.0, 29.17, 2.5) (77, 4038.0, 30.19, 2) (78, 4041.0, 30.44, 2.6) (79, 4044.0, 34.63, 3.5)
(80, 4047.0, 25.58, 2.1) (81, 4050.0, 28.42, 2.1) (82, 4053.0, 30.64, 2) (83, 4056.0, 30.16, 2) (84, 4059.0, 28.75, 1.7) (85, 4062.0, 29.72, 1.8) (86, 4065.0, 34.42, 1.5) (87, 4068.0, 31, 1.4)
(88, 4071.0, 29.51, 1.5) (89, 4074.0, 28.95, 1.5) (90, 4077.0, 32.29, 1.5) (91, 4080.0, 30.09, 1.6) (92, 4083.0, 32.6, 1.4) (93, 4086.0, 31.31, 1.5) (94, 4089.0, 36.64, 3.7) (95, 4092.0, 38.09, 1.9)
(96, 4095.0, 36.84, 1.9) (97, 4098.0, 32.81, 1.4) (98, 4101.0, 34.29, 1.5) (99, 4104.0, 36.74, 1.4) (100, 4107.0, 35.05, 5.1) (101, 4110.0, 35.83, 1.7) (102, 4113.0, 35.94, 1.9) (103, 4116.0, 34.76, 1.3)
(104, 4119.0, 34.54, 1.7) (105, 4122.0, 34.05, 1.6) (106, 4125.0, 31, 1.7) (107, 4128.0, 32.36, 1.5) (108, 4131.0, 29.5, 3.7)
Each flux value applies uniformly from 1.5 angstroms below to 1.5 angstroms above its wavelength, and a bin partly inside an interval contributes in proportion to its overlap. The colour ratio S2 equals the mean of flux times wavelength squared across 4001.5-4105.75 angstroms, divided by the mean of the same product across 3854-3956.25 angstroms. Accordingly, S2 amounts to 0.9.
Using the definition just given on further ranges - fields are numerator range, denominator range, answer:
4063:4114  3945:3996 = 1.05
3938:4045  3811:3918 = 0.93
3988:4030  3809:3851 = 0.91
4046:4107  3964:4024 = 1.04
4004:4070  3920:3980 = 0.92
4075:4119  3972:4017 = 1.14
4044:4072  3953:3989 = 0.92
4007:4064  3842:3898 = 0.85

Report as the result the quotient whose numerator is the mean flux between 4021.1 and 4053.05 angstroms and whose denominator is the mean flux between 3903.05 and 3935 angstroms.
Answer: 0.9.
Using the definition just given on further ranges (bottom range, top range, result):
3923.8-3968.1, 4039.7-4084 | 0.90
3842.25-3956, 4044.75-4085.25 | 0.84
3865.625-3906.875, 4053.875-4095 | 0.87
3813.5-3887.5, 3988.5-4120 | 0.85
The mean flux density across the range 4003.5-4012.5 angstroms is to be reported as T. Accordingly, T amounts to 29.8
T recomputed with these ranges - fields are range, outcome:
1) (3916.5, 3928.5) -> 34.4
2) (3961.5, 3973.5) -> 35.8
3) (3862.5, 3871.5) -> 39.6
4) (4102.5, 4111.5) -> 35.9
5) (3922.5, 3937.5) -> 32.6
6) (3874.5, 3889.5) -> 36.8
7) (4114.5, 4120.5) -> 34.6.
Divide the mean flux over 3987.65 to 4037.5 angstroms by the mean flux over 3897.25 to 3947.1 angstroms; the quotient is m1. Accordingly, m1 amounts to 0.90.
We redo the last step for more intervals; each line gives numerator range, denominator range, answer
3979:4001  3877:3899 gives 0.86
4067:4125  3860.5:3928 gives 0.93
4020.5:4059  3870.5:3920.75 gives 0.83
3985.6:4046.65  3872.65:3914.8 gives 0.85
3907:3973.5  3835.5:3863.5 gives 0.90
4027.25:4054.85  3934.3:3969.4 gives 0.87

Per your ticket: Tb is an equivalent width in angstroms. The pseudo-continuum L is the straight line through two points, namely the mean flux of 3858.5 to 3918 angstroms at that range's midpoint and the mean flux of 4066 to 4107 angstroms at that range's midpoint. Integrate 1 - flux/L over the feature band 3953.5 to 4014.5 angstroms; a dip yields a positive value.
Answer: 3.6 angstroms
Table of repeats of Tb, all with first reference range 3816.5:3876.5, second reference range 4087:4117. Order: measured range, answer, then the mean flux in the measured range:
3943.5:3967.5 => 1.3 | 34.6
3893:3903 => 0.7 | 34.6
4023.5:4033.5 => 1.8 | 29.6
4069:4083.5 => 2.1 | 30.6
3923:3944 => 2.3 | 32.9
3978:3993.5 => 2.0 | 31.7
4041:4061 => 3.5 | 29.8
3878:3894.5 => -0.1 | 37.4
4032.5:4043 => 1.8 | 29.9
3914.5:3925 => 0.5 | 35.2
